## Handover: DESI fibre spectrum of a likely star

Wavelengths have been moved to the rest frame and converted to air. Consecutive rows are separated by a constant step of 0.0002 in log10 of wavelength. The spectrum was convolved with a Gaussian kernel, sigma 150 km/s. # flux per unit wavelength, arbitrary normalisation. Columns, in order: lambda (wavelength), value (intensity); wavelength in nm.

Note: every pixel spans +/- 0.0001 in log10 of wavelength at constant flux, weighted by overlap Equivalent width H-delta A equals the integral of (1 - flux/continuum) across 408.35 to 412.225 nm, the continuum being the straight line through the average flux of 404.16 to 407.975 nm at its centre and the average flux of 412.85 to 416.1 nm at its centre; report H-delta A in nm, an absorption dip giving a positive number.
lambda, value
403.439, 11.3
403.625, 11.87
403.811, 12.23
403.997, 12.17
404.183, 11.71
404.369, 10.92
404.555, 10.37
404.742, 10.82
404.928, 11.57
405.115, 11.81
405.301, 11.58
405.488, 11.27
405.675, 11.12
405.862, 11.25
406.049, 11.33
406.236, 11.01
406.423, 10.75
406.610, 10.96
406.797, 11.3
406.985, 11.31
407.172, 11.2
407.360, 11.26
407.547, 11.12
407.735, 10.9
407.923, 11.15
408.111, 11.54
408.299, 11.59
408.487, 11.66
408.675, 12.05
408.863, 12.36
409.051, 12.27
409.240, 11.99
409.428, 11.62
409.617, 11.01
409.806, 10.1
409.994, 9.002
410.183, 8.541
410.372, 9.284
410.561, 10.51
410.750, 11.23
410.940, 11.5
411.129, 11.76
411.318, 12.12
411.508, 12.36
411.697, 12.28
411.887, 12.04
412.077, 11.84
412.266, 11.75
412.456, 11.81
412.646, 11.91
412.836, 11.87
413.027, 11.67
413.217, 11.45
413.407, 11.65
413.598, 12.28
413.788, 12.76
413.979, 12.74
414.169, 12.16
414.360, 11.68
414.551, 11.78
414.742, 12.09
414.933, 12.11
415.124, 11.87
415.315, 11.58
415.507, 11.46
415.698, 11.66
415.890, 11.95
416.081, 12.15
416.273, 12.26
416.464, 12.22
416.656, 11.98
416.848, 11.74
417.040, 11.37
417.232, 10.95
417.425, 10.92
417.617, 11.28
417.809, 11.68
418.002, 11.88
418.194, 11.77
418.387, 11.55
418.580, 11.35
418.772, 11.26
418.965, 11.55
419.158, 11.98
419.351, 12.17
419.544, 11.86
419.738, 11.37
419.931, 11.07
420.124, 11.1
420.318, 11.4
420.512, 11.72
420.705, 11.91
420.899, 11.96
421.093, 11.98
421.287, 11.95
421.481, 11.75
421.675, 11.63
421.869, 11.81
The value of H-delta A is 0.09 nm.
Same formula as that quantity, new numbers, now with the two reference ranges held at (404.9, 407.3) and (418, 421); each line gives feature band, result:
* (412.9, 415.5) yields -0.11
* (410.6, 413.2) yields -0.09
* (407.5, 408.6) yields 0.00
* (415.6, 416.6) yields -0.05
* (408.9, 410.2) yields 0.06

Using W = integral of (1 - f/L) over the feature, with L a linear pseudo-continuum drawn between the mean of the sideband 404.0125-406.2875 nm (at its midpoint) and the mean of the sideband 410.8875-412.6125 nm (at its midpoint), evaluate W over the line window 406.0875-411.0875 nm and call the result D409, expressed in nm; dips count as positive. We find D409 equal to 0.24 nm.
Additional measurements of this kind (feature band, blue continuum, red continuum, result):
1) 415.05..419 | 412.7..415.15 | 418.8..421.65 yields 0.07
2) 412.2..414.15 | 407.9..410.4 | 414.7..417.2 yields -0.08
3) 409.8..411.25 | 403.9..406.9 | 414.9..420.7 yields 0.14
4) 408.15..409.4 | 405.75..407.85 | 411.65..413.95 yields -0.06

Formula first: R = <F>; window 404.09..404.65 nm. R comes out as 11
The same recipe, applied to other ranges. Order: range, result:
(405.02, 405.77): 11.4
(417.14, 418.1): 11.3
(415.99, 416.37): 12.2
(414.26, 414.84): 11.8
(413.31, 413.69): 12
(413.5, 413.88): 12.5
